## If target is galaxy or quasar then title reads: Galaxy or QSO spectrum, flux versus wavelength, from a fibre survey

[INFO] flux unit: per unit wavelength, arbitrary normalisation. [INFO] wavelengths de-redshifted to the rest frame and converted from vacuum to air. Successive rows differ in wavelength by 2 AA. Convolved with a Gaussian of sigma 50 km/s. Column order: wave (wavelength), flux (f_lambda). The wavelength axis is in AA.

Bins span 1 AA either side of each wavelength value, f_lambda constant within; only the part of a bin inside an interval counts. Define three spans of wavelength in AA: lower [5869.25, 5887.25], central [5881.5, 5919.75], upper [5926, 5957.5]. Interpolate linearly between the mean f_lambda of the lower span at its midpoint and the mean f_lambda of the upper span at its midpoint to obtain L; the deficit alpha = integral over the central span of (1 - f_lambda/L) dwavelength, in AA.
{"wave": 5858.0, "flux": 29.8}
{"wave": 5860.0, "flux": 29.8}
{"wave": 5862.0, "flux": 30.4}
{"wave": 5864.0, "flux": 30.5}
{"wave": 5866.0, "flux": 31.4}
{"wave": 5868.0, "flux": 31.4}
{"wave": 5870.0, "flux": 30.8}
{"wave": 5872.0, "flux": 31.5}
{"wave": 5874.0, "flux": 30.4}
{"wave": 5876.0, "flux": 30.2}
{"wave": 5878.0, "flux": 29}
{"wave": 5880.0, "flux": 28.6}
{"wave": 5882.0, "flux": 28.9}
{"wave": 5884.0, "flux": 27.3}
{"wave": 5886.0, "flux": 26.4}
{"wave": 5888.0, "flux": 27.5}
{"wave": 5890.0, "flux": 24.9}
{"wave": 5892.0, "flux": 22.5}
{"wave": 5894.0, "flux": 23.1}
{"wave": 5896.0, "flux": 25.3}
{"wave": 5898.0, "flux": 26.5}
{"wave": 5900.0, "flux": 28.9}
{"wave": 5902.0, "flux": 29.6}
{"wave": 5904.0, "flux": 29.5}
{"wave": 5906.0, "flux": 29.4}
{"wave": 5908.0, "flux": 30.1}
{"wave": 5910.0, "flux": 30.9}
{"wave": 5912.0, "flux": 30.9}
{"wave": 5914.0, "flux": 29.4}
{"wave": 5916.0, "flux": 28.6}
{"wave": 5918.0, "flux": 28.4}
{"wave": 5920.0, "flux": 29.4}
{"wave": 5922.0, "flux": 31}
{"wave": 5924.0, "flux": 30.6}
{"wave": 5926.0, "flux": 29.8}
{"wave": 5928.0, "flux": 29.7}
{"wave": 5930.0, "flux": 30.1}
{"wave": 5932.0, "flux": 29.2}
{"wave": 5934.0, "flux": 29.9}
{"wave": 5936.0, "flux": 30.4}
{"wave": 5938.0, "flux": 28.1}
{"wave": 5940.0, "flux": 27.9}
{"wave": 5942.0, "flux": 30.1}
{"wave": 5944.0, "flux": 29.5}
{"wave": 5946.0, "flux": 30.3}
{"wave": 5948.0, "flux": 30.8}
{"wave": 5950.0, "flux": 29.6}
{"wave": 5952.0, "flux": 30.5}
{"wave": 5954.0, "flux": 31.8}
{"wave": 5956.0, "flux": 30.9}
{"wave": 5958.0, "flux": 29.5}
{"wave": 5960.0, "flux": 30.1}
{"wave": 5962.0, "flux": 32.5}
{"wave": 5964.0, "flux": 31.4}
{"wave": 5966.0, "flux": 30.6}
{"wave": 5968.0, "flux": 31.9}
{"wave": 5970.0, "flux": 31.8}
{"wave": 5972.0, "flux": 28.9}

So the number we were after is 2.1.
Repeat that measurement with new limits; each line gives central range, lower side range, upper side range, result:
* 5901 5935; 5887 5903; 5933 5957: -2.4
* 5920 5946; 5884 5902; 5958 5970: -0.7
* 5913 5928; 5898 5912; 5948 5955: 0.2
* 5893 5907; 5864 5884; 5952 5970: 1.4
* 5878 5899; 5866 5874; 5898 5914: 2.9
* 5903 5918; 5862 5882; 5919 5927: 0.2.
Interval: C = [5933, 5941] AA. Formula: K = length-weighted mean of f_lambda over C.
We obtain 29.1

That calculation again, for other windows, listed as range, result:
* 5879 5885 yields 28.3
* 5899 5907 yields 29.4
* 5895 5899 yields 25.9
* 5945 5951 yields 30.2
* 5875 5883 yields 29.2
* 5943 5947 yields 29.9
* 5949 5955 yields 30.6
